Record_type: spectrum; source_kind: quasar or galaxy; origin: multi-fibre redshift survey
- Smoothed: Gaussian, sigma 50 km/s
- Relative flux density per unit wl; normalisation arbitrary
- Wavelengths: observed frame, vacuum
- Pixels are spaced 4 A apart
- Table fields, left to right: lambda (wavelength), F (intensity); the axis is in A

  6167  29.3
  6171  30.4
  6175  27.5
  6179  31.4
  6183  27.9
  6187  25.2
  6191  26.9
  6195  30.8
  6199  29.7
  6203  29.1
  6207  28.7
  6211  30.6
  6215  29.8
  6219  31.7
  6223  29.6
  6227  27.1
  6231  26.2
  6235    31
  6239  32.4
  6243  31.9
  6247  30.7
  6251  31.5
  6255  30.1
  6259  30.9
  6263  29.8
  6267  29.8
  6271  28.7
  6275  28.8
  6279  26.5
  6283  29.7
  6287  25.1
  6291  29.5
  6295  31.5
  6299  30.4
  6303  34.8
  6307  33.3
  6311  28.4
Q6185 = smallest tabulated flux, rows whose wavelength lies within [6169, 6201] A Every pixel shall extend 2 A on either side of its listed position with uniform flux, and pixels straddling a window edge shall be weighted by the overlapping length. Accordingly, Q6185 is 25.2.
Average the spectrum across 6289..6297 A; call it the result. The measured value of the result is 30.5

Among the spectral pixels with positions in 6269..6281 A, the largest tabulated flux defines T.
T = 28.8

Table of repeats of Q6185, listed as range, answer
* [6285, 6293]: 25.1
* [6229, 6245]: 26.2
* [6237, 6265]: 29.8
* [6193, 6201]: 29.7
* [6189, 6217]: 26.9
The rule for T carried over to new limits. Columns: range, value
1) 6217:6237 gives 31.7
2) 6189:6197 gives 30.8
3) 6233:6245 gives 32.4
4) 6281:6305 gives 34.8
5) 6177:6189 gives 31.4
